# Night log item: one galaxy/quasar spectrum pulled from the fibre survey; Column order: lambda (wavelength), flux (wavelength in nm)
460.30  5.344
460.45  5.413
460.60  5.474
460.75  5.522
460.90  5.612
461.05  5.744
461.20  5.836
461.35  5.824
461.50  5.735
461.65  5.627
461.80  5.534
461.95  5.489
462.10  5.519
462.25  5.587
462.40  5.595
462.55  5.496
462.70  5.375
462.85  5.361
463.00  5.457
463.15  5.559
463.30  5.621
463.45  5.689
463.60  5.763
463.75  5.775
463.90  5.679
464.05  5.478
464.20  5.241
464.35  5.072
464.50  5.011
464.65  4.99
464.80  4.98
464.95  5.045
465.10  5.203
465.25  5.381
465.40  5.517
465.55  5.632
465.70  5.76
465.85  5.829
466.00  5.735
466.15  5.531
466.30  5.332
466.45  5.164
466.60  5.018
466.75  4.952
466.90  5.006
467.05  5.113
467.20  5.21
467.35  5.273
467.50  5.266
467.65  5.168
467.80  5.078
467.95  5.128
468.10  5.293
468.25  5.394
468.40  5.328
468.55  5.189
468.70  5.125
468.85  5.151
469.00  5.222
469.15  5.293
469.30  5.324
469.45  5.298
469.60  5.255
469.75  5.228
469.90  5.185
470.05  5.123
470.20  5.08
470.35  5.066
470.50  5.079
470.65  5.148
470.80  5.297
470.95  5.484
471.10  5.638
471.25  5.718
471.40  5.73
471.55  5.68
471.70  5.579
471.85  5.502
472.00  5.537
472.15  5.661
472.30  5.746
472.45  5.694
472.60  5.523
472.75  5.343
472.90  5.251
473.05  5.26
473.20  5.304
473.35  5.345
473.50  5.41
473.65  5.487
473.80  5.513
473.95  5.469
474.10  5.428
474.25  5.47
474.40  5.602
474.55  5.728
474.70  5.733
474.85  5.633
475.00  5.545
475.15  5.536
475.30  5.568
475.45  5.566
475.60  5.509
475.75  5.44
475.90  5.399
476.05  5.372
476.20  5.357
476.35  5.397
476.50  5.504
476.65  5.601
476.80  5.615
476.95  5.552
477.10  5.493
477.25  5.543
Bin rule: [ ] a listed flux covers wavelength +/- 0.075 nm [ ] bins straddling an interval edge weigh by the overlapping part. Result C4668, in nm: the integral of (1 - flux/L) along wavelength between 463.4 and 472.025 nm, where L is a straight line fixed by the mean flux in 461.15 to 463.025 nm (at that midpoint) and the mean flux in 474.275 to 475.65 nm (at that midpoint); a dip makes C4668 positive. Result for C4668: 0.40 nm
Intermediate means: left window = 5.57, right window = 5.6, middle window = 5.32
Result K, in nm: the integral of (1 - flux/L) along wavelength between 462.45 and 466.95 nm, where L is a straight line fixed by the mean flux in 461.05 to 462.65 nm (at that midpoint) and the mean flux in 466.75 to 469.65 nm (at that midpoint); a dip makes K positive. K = 0.039 nm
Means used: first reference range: 5.63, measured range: 5.39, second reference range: 5.21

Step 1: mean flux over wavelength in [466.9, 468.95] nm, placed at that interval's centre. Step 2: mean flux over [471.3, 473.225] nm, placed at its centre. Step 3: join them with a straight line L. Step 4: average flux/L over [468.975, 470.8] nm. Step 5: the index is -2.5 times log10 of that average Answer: 0.032 mag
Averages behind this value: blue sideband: 5.2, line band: 5.2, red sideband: 5.53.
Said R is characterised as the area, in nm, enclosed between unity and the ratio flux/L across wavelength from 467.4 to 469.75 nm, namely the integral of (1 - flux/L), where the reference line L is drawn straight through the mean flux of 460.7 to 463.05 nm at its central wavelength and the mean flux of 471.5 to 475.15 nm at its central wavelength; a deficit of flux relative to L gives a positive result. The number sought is 0.13 nm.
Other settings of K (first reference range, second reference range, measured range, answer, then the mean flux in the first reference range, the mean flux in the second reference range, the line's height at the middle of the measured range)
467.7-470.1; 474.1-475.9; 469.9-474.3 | -0.022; 5.23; 5.56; 5.4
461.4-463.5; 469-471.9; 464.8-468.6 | 0.102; 5.55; 5.35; 5.44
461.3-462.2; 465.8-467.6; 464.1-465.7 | 0.048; 5.61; 5.28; 5.4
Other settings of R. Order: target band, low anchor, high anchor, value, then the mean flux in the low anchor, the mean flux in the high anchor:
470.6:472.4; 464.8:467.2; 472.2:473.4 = -0.049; 5.33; 5.44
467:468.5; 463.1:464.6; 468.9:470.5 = 0.019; 5.48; 5.2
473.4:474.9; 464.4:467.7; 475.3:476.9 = -0.028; 5.28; 5.48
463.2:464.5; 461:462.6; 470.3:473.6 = 0.021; 5.64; 5.46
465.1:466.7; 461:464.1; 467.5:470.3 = -0.020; 5.61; 5.21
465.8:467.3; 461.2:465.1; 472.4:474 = 0.046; 5.46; 5.41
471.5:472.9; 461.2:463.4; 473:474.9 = -0.016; 5.57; 5.49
